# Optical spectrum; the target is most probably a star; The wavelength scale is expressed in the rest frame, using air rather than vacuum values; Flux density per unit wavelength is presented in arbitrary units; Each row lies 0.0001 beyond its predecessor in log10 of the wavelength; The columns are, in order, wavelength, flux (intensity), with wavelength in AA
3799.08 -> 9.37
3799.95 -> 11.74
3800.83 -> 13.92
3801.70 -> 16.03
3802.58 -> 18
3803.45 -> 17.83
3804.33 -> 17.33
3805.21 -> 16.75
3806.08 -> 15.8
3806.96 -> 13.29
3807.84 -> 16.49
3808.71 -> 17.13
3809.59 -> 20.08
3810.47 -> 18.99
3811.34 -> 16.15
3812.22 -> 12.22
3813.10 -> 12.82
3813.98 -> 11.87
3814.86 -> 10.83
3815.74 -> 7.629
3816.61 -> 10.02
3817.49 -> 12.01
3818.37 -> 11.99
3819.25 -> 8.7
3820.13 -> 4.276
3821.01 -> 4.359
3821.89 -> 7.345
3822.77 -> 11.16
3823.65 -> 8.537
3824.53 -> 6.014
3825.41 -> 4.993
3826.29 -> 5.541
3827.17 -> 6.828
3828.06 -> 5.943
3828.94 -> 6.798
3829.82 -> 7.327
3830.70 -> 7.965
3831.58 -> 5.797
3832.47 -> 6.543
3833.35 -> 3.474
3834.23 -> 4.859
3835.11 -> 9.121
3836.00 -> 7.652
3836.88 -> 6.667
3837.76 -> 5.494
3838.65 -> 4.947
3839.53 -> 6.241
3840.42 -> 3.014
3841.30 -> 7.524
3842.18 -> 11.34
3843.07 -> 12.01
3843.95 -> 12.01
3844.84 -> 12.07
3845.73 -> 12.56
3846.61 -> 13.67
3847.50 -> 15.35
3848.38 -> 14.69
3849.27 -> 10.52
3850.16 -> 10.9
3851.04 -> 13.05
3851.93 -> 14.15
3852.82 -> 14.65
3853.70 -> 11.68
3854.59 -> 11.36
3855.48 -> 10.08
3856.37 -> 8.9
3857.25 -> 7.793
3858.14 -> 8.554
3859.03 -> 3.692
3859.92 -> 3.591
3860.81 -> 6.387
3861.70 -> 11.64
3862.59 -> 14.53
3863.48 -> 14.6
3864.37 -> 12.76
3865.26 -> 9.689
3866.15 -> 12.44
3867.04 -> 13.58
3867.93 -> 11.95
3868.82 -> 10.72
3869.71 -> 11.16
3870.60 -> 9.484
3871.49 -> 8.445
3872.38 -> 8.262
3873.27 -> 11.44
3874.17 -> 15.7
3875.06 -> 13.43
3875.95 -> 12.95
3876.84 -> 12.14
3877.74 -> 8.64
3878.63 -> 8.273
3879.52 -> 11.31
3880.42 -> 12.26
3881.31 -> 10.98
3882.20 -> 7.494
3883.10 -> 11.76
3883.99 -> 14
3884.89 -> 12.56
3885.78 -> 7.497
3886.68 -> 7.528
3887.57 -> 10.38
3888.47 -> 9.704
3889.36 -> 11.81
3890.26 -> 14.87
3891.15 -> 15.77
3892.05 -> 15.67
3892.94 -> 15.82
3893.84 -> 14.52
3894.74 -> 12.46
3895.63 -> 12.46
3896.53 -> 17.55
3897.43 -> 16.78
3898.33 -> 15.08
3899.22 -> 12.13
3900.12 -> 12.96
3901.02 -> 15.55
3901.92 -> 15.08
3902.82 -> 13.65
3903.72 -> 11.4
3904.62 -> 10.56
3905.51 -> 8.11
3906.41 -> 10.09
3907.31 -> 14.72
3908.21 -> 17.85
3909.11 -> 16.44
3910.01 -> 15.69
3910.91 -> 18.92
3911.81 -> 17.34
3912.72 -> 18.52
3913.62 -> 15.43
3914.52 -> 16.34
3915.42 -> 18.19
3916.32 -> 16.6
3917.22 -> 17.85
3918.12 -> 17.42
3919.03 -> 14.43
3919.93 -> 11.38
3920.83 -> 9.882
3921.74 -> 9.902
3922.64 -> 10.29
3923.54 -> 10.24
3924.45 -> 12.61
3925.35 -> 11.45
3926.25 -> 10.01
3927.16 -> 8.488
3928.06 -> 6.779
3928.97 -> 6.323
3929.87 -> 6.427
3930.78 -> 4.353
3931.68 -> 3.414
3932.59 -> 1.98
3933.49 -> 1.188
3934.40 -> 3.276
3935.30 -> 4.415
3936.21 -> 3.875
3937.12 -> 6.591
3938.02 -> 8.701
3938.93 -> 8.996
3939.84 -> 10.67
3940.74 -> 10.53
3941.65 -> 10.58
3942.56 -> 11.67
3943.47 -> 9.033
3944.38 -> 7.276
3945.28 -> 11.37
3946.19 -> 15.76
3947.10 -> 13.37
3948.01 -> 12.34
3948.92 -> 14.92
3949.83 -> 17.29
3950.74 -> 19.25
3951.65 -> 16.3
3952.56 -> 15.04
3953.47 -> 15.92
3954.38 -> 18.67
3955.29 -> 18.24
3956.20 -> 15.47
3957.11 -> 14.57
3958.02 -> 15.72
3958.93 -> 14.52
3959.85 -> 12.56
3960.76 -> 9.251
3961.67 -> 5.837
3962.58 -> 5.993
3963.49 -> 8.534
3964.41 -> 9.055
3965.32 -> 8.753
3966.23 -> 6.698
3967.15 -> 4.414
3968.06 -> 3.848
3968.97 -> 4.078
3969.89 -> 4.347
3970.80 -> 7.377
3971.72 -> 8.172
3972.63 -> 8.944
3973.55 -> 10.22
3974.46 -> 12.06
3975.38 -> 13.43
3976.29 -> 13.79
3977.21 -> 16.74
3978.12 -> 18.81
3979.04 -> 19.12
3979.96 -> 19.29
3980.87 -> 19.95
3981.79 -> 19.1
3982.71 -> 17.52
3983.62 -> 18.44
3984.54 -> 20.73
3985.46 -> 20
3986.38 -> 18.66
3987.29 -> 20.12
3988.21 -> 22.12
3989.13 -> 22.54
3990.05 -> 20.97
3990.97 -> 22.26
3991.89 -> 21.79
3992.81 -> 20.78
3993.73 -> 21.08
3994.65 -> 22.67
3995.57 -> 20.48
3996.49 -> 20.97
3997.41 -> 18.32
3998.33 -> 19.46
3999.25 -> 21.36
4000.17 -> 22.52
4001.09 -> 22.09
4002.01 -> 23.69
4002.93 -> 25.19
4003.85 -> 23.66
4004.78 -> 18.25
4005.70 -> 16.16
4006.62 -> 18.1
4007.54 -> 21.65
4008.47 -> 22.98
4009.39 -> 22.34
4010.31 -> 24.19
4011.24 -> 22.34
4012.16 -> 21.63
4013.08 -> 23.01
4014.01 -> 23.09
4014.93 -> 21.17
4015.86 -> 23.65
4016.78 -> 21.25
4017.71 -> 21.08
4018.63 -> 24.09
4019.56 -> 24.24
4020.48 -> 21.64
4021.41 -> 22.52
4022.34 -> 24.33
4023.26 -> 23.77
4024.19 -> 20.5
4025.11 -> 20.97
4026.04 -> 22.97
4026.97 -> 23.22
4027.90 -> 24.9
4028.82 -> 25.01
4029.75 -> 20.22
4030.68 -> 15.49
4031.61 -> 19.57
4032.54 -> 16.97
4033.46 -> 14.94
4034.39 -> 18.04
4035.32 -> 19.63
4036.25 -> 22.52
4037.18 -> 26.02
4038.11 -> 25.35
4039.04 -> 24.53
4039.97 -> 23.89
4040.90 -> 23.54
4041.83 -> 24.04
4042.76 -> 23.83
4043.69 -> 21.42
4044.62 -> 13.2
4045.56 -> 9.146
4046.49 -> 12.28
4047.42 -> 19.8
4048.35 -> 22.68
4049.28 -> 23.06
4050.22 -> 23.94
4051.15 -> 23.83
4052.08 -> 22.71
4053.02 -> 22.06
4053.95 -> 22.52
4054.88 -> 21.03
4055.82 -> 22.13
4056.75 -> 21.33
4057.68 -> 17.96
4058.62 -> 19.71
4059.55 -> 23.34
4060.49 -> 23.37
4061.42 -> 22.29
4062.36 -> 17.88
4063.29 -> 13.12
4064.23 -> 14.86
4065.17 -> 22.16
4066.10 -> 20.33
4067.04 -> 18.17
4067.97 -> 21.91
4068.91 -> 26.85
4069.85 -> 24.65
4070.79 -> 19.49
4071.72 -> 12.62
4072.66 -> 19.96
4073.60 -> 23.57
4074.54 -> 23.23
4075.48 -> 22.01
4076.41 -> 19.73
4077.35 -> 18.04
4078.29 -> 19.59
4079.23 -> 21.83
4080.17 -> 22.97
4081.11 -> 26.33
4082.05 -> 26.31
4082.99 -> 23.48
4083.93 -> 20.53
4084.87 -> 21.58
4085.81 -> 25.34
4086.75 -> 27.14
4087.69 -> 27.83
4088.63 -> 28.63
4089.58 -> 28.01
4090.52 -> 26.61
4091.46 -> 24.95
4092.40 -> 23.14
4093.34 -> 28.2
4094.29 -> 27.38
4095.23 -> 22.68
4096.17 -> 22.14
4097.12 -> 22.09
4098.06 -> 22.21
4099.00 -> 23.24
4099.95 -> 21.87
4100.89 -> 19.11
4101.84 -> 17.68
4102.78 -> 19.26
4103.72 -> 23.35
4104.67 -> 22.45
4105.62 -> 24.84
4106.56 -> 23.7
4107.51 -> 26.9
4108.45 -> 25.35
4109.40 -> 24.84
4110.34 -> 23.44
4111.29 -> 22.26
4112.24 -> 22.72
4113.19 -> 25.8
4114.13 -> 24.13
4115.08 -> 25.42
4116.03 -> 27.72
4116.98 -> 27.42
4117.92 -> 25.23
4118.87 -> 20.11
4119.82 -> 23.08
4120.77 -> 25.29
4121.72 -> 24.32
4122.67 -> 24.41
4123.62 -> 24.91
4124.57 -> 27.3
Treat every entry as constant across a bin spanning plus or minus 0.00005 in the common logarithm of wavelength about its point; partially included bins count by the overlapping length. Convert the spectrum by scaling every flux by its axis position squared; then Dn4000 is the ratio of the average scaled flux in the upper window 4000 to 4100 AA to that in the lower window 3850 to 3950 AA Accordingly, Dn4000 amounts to 2.06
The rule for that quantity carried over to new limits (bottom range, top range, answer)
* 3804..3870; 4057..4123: 2.53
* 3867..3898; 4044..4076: 1.85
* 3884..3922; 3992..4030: 1.66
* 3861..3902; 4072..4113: 2.12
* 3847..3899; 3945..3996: 1.34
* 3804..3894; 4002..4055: 2.22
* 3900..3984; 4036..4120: 2.02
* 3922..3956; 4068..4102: 2.42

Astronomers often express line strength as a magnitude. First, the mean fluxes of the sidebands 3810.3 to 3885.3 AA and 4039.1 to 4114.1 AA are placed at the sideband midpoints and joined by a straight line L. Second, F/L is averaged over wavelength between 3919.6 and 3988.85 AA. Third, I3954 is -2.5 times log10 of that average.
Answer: 0.335 mag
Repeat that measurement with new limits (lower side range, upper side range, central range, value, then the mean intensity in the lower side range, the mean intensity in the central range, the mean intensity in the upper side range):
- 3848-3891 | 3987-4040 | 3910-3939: 0.37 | 10.9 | 10.5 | 21.7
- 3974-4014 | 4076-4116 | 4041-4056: 0.08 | 20.3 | 20.5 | 23.7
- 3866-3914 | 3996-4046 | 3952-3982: 0.43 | 12.8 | 12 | 21.5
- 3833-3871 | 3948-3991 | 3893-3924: -0.19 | 10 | 14.3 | 14.2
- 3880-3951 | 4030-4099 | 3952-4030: -0.05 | 11.8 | 18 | 21.7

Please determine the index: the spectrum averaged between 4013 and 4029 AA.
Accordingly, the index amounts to 22.8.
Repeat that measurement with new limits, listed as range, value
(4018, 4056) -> 21.4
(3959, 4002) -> 15.4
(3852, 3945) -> 11.3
